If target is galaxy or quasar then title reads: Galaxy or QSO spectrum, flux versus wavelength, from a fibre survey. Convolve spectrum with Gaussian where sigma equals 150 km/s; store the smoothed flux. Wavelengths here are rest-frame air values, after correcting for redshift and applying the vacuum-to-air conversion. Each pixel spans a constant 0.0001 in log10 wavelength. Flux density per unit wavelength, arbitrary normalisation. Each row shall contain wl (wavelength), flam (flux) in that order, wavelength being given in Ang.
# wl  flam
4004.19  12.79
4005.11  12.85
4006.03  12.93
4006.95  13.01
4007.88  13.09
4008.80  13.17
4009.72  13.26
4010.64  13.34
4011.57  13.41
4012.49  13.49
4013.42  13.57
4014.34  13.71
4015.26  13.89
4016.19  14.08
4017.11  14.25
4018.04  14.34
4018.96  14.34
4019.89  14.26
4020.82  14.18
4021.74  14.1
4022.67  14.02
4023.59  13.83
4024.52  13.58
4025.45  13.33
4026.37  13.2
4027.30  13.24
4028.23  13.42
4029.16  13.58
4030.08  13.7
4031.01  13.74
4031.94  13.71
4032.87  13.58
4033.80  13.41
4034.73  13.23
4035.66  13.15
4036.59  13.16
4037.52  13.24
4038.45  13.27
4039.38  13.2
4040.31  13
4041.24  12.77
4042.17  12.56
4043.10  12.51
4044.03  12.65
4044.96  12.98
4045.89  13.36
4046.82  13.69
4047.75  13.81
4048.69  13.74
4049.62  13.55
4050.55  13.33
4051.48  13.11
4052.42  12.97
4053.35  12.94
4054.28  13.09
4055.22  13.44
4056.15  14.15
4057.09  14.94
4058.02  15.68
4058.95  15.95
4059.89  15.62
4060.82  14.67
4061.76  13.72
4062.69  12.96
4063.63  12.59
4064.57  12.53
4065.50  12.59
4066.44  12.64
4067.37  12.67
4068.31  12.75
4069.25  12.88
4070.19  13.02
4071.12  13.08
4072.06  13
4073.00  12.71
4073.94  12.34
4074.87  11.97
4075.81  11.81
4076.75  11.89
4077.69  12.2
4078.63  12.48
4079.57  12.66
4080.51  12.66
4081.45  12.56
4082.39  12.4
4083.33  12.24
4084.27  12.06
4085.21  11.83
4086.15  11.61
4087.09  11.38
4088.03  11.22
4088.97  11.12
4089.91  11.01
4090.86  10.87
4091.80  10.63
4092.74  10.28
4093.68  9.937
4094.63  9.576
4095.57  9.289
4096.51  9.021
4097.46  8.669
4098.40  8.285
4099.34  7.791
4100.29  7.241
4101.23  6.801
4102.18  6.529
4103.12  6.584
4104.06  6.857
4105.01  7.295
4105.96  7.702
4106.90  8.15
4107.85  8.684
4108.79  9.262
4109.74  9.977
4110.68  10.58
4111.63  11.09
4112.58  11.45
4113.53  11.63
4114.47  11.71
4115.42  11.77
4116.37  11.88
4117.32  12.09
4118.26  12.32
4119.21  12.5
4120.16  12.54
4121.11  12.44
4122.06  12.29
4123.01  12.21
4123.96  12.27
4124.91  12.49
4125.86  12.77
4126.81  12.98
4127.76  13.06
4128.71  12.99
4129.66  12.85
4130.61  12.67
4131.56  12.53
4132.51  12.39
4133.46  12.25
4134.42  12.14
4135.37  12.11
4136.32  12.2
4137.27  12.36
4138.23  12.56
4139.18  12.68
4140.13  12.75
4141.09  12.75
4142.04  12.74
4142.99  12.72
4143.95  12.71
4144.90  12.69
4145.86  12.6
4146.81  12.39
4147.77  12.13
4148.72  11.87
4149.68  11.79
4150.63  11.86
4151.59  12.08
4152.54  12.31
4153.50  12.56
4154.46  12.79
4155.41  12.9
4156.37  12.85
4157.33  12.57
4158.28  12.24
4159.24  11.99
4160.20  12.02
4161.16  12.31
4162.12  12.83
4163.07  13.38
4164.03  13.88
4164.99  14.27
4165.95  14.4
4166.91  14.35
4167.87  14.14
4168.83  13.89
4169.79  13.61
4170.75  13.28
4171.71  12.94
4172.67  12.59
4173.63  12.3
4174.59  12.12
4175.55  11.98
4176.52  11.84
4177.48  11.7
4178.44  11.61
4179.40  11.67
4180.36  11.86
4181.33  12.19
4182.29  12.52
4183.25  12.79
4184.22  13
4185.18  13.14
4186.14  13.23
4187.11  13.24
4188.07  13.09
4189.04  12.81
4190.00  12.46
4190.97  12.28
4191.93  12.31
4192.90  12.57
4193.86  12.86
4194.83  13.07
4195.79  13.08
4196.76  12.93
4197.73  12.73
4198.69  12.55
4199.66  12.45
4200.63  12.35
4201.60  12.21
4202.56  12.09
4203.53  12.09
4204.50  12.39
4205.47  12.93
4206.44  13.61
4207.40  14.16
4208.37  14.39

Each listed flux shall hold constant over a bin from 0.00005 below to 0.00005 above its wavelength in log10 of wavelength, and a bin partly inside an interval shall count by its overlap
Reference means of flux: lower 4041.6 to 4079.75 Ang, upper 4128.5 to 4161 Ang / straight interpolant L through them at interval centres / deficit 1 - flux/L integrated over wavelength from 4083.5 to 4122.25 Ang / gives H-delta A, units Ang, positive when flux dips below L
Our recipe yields 8.2 Ang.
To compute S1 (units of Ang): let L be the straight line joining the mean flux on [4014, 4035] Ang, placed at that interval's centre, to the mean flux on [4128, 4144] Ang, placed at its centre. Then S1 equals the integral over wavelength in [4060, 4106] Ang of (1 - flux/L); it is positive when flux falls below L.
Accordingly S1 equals 7.2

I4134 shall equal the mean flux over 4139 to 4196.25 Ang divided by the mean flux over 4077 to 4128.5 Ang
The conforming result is 1.19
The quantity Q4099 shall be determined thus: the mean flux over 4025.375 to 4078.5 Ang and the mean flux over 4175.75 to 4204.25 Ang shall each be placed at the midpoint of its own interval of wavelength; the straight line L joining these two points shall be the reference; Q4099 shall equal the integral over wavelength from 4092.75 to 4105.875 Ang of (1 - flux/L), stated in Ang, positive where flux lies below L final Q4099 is 5.0 Ang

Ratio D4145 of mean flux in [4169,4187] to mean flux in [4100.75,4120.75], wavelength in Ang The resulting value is 1.3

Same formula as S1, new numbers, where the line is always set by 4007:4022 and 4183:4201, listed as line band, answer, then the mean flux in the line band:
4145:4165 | 0.72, 12.5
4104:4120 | 3.38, 10.4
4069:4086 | 1.27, 12.4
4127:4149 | 0.91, 12.5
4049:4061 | -0.50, 14.1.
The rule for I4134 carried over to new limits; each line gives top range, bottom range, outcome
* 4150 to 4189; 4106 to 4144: 1.07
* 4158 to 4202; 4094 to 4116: 1.42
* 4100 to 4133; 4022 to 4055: 0.81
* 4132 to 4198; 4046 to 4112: 1.10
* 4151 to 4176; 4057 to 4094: 1.03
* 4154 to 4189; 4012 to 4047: 0.95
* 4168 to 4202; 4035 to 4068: 0.94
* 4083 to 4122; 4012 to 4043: 0.75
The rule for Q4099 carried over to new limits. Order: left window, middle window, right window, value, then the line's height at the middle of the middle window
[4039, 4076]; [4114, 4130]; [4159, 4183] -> 0.72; 13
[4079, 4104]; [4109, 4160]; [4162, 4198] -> -3.66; 11.5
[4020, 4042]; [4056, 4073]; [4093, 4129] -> -2.05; 12.1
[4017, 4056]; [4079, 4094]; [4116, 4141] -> 1.59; 12.9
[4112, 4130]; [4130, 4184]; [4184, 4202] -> -0.30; 12.5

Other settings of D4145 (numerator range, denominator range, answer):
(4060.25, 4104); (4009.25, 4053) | 0.83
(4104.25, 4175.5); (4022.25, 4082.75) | 0.92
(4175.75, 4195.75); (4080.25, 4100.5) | 1.19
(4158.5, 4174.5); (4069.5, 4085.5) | 1.06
